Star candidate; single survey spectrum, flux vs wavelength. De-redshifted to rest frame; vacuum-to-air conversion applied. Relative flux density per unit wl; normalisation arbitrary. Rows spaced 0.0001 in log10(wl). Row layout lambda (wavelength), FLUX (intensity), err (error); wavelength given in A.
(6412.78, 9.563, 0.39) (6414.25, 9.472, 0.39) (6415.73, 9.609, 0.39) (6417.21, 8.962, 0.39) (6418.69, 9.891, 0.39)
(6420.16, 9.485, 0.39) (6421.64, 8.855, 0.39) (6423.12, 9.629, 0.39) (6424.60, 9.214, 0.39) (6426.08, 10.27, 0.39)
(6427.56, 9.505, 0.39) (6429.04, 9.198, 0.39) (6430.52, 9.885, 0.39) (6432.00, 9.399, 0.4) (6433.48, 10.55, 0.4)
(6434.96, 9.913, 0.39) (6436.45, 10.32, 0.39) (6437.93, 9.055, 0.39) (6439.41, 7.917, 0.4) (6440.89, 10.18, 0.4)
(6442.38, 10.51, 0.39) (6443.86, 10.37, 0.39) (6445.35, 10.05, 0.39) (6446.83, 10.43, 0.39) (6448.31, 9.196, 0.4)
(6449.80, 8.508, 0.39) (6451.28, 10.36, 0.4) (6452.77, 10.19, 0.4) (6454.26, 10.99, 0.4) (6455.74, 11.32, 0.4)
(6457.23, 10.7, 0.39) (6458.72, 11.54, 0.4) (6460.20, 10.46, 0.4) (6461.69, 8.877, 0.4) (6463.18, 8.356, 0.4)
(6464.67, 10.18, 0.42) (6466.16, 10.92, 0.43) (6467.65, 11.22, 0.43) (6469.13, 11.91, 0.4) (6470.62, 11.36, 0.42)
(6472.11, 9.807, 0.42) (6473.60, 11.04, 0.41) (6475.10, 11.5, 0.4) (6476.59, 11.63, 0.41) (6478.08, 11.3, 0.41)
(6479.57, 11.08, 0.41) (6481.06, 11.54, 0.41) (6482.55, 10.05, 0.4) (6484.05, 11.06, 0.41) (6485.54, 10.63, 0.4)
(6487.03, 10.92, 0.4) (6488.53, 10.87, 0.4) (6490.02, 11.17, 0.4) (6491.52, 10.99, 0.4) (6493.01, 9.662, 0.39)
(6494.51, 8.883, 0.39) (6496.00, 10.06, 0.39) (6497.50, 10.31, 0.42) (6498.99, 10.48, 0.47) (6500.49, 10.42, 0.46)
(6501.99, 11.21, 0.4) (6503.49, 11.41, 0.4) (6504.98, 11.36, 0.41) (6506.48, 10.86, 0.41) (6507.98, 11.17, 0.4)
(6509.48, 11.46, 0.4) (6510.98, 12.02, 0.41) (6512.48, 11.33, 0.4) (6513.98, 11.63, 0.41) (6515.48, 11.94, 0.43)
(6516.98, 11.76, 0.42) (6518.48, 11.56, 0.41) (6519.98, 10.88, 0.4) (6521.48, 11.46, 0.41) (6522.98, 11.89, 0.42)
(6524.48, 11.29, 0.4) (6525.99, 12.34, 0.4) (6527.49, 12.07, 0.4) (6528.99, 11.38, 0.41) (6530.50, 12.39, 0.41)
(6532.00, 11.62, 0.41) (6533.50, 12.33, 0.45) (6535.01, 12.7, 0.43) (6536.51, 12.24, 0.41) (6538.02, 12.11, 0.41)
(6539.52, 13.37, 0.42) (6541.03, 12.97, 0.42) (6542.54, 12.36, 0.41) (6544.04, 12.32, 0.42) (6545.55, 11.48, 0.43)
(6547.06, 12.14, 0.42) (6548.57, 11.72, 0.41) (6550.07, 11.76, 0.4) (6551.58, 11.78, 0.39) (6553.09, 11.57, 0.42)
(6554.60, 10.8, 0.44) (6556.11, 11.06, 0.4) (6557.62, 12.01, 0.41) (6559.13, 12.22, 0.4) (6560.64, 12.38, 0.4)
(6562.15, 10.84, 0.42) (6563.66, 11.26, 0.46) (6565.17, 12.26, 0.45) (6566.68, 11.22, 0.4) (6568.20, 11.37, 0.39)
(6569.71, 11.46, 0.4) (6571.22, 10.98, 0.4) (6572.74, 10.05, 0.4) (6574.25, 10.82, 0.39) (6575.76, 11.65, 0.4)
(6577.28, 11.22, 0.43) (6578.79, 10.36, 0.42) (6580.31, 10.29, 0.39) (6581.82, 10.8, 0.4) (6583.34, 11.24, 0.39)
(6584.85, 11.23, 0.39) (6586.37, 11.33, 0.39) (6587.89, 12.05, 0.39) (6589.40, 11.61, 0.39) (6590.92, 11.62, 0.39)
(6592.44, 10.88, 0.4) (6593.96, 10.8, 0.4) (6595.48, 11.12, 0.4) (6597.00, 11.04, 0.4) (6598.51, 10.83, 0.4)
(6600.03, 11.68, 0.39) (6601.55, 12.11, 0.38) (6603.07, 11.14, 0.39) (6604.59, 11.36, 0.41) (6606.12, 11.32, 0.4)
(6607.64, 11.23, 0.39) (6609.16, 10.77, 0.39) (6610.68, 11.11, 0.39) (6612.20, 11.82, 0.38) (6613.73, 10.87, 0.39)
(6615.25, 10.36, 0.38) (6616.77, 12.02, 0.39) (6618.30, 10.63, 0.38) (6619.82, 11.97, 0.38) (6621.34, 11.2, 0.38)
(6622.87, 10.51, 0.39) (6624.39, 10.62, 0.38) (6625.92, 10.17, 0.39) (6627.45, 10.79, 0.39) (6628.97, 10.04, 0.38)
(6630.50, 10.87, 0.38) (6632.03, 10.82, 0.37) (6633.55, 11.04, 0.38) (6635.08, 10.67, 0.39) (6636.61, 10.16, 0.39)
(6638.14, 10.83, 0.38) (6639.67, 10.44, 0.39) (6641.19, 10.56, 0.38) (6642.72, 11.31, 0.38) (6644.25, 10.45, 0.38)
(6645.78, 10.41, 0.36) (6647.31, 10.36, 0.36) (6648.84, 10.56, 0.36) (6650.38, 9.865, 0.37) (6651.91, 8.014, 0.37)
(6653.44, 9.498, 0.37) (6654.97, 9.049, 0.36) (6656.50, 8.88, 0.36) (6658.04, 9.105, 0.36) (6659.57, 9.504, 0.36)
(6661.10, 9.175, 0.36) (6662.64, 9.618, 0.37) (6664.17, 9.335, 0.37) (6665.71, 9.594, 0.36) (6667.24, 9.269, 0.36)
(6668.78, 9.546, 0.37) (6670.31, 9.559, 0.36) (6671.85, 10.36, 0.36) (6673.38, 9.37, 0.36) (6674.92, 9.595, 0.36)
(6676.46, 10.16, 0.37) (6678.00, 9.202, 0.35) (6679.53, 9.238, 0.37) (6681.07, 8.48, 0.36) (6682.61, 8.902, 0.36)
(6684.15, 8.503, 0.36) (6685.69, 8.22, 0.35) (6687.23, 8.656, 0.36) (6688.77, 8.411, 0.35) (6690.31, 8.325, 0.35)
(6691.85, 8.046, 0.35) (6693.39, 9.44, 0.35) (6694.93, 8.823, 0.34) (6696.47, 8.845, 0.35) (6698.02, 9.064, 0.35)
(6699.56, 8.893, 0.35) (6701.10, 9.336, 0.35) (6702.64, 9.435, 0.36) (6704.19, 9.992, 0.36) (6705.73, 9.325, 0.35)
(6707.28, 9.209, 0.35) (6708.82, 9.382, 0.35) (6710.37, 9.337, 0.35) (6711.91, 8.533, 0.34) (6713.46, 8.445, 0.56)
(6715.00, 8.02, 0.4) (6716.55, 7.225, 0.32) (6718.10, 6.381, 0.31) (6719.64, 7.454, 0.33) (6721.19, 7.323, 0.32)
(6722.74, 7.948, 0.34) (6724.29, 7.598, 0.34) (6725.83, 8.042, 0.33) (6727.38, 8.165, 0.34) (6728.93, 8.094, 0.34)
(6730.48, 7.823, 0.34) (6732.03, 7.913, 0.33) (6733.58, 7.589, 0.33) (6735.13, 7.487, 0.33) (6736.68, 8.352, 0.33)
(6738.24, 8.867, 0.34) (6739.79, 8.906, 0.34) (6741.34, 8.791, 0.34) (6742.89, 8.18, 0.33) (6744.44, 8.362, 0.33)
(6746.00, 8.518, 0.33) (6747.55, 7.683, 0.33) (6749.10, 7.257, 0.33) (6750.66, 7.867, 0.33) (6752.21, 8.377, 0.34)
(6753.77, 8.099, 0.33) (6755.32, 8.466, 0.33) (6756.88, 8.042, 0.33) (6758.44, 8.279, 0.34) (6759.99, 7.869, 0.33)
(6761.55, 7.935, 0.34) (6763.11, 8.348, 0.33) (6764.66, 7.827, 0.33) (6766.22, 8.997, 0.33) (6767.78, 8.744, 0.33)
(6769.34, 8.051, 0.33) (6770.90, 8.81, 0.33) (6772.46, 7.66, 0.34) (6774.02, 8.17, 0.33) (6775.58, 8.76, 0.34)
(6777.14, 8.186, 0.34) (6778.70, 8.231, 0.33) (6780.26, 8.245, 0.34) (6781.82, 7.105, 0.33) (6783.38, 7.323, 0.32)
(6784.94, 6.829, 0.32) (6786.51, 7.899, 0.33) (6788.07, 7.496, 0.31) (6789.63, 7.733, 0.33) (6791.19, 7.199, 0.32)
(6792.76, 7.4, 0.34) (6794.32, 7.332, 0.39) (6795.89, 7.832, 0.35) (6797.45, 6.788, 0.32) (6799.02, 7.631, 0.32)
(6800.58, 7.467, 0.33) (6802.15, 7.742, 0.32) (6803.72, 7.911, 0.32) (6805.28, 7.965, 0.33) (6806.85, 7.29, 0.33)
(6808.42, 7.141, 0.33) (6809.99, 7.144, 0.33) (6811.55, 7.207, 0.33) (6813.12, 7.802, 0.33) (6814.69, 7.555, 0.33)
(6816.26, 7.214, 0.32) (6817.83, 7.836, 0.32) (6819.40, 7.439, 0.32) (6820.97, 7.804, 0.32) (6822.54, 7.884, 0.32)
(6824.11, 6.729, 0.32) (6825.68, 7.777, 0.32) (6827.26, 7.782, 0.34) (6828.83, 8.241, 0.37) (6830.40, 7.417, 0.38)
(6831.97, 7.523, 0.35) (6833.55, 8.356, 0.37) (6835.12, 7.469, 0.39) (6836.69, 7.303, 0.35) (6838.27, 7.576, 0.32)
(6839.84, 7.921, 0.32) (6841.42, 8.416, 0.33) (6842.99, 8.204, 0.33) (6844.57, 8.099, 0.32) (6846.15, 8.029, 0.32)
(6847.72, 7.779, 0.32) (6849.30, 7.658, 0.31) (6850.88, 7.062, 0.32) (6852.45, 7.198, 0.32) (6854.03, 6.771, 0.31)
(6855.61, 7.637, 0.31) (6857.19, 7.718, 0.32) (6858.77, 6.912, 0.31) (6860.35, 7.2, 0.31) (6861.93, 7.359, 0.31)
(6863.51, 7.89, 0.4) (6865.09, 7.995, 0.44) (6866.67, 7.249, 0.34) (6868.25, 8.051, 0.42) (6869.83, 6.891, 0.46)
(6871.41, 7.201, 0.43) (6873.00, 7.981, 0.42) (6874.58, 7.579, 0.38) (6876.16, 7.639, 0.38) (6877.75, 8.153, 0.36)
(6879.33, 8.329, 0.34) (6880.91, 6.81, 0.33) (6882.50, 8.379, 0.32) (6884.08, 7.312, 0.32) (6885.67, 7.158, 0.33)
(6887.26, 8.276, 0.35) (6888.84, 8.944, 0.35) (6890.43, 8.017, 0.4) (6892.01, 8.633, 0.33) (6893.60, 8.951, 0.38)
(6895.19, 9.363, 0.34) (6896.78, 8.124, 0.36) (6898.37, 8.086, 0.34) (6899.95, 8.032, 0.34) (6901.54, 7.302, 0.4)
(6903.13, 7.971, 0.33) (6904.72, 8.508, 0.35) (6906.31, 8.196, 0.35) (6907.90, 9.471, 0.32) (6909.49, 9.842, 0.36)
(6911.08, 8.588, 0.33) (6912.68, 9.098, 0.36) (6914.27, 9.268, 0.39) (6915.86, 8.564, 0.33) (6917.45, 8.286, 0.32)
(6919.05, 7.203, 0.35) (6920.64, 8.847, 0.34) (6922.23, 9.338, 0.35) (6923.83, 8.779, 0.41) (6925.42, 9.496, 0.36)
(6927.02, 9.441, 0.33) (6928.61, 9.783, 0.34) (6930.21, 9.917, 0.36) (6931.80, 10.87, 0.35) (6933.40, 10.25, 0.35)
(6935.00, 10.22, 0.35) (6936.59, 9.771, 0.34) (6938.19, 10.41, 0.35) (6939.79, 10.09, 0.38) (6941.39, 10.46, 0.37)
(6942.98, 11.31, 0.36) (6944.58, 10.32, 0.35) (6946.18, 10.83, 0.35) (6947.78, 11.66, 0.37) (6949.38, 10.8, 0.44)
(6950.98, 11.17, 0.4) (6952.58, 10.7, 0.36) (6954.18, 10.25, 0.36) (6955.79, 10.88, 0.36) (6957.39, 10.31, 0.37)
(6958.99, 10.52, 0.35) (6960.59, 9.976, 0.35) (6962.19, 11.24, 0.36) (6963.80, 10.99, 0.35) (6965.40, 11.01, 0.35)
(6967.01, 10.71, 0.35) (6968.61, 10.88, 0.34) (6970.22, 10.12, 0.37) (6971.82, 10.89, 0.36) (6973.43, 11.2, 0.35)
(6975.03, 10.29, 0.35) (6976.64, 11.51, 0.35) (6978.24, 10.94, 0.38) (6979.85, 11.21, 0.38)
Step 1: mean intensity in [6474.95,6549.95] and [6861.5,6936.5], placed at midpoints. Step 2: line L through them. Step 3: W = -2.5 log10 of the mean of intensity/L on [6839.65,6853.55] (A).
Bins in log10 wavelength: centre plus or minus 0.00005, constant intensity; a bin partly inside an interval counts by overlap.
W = 0.14 mag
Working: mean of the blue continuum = 11.4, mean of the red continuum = 8.48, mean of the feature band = 7.79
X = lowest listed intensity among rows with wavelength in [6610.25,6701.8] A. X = 8.014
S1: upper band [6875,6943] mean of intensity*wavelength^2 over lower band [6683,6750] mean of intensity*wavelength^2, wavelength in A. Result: 1.12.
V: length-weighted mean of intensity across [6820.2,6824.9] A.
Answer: 7.48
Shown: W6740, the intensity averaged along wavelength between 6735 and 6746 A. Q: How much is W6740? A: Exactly 8.48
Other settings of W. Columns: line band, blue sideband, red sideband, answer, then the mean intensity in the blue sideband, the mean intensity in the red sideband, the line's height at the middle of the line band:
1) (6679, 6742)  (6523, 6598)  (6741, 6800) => 0.07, 11.6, 7.95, 8.99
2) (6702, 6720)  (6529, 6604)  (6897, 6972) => 0.26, 11.6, 9.78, 10.9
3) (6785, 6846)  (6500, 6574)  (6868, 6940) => 0.22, 11.7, 8.63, 9.37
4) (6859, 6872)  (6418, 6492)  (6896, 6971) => 0.30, 10.3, 9.75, 9.82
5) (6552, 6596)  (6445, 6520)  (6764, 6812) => -0.14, 10.8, 7.75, 9.86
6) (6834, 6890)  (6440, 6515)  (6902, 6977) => 0.30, 10.7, 9.99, 10.1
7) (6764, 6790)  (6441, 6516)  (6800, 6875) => 0.01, 10.7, 7.59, 8.11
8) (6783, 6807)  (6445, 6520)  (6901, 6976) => 0.33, 10.8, 9.93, 10.2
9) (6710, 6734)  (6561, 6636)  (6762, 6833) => 0.15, 11.1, 7.72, 9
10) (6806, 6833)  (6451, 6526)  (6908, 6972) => 0.34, 10.9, 10.1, 10.3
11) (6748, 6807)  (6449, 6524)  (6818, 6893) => 0.07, 10.8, 7.7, 8.37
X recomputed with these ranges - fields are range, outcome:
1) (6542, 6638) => 10.04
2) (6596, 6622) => 10.36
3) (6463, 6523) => 8.356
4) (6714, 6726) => 6.381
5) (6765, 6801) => 6.788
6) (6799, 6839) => 6.729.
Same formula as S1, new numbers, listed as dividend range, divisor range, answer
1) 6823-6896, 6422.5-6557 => 0.79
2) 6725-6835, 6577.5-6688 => 0.79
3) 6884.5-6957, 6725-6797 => 1.22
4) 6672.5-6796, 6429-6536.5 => 0.83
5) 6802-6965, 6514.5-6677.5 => 0.85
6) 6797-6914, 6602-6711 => 0.84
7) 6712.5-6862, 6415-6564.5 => 0.78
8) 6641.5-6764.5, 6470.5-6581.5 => 0.81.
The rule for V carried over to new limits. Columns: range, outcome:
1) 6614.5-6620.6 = 11.3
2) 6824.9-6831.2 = 7.8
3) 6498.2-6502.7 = 10.7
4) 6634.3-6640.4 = 10.5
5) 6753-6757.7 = 8.2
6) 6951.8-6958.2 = 10.5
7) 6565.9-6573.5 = 11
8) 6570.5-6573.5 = 10.5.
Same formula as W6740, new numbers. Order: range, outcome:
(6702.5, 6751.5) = 8.22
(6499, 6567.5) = 11.7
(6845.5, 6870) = 7.48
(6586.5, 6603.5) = 11.4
